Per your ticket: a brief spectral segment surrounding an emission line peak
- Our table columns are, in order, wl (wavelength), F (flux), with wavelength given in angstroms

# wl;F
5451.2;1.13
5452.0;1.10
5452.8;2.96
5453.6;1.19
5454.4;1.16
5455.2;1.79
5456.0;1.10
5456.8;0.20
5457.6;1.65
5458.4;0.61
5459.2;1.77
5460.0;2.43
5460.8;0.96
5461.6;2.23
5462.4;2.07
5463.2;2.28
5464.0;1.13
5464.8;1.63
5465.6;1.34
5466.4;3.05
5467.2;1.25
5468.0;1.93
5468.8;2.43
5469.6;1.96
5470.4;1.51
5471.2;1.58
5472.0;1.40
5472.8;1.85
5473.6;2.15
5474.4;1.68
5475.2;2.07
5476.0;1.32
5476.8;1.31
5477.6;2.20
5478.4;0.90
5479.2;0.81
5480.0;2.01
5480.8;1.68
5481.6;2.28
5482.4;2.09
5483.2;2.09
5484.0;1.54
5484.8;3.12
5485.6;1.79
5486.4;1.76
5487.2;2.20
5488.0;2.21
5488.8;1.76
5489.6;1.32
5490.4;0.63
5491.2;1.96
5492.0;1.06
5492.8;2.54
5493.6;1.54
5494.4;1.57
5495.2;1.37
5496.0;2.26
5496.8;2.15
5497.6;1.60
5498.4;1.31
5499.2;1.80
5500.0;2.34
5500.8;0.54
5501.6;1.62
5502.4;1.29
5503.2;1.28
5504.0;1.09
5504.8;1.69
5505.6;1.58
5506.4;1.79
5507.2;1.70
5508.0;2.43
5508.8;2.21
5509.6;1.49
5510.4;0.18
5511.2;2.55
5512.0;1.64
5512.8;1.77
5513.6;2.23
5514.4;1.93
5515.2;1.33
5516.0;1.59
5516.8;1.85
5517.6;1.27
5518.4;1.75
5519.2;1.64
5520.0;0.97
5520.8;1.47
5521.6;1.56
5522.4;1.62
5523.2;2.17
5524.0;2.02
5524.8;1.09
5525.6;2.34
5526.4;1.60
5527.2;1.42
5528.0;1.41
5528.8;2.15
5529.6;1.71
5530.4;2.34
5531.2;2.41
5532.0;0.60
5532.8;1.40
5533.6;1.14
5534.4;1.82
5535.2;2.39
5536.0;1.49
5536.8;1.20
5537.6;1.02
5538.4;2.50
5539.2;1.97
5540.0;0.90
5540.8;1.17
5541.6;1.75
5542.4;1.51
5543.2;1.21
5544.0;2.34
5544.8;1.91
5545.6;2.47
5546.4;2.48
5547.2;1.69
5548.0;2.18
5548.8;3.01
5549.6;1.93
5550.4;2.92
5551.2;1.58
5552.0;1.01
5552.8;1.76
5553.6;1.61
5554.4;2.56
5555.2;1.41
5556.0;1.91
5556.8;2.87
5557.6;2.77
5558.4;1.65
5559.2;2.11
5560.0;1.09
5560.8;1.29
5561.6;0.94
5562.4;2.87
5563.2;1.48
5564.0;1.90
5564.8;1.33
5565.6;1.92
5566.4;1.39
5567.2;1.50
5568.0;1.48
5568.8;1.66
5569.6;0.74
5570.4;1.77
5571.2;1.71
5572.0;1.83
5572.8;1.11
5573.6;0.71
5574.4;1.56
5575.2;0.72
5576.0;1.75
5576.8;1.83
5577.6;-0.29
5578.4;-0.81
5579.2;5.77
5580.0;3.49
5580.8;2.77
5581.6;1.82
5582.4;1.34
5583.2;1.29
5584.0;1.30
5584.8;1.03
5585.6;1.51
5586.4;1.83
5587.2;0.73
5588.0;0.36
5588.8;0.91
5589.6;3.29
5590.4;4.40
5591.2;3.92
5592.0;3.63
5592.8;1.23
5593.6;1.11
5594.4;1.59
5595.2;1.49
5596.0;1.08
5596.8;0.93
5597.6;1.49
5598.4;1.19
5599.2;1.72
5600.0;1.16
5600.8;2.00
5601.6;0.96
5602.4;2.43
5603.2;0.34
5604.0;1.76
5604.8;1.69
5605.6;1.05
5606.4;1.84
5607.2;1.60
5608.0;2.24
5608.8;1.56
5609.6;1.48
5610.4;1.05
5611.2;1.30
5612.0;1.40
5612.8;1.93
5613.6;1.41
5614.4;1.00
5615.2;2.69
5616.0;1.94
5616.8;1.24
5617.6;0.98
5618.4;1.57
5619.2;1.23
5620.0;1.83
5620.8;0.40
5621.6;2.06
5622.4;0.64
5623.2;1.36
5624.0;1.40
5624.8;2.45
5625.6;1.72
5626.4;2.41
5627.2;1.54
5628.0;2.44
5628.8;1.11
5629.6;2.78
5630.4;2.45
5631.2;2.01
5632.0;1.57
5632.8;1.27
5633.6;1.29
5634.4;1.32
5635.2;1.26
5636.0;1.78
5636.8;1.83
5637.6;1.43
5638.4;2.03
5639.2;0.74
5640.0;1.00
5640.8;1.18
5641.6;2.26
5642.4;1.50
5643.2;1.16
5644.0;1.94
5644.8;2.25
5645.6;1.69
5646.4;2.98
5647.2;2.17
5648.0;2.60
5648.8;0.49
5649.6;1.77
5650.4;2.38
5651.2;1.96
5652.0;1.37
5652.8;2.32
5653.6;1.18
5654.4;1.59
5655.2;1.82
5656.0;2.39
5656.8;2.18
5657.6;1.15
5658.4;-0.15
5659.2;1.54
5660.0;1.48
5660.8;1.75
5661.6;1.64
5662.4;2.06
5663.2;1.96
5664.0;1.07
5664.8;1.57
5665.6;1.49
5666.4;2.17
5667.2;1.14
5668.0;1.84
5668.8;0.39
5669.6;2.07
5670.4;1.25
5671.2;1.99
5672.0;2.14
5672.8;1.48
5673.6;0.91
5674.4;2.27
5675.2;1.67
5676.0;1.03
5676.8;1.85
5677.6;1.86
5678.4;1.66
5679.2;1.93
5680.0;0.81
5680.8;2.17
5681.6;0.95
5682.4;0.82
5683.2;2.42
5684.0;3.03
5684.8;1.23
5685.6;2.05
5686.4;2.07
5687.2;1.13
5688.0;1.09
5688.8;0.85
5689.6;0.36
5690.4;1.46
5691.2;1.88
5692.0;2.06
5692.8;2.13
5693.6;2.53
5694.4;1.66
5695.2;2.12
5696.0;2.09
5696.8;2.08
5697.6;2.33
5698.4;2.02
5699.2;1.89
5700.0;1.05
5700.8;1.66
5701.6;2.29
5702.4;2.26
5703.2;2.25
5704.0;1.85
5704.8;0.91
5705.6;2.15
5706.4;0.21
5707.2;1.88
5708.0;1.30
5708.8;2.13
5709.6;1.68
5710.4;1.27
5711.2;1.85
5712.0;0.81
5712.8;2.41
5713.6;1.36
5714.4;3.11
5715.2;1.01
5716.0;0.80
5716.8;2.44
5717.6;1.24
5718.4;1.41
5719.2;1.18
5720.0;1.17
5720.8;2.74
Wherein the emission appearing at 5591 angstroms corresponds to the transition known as H-beta 4861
